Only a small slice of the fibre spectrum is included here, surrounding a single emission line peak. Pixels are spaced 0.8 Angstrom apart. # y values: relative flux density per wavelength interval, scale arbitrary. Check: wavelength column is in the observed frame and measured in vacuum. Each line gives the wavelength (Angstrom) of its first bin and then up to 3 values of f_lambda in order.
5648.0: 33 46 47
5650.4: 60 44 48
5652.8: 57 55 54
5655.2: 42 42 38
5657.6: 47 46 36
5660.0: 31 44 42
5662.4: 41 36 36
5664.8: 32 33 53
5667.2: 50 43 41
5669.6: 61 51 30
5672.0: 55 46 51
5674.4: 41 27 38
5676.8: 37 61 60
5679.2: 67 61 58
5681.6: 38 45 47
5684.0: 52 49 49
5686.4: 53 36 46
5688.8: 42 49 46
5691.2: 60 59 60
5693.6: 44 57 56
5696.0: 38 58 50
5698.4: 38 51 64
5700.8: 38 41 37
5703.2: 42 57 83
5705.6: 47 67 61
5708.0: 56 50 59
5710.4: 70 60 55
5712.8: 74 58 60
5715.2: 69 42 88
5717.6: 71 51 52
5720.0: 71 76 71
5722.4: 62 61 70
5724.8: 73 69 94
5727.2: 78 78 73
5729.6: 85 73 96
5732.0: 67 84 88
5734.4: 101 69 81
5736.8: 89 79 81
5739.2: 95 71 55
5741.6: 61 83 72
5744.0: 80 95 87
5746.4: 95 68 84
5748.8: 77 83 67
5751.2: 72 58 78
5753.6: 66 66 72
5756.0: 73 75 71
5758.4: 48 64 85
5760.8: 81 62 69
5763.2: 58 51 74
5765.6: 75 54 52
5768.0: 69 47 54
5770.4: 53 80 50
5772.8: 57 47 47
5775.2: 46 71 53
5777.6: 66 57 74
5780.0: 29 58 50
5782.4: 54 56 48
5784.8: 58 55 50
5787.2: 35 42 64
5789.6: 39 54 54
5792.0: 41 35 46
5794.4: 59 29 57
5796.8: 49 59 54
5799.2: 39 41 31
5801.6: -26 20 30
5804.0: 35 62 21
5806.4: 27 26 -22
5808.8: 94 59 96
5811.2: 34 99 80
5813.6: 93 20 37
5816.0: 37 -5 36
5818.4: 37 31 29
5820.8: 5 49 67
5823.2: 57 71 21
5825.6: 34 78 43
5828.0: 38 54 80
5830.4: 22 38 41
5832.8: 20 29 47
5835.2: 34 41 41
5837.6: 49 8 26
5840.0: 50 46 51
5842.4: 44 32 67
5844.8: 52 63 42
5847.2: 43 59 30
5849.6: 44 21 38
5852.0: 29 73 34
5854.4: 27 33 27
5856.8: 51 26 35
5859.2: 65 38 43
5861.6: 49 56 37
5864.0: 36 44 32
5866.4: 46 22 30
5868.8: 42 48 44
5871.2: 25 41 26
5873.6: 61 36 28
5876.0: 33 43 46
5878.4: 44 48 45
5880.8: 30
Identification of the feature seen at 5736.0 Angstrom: Mg II 2798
